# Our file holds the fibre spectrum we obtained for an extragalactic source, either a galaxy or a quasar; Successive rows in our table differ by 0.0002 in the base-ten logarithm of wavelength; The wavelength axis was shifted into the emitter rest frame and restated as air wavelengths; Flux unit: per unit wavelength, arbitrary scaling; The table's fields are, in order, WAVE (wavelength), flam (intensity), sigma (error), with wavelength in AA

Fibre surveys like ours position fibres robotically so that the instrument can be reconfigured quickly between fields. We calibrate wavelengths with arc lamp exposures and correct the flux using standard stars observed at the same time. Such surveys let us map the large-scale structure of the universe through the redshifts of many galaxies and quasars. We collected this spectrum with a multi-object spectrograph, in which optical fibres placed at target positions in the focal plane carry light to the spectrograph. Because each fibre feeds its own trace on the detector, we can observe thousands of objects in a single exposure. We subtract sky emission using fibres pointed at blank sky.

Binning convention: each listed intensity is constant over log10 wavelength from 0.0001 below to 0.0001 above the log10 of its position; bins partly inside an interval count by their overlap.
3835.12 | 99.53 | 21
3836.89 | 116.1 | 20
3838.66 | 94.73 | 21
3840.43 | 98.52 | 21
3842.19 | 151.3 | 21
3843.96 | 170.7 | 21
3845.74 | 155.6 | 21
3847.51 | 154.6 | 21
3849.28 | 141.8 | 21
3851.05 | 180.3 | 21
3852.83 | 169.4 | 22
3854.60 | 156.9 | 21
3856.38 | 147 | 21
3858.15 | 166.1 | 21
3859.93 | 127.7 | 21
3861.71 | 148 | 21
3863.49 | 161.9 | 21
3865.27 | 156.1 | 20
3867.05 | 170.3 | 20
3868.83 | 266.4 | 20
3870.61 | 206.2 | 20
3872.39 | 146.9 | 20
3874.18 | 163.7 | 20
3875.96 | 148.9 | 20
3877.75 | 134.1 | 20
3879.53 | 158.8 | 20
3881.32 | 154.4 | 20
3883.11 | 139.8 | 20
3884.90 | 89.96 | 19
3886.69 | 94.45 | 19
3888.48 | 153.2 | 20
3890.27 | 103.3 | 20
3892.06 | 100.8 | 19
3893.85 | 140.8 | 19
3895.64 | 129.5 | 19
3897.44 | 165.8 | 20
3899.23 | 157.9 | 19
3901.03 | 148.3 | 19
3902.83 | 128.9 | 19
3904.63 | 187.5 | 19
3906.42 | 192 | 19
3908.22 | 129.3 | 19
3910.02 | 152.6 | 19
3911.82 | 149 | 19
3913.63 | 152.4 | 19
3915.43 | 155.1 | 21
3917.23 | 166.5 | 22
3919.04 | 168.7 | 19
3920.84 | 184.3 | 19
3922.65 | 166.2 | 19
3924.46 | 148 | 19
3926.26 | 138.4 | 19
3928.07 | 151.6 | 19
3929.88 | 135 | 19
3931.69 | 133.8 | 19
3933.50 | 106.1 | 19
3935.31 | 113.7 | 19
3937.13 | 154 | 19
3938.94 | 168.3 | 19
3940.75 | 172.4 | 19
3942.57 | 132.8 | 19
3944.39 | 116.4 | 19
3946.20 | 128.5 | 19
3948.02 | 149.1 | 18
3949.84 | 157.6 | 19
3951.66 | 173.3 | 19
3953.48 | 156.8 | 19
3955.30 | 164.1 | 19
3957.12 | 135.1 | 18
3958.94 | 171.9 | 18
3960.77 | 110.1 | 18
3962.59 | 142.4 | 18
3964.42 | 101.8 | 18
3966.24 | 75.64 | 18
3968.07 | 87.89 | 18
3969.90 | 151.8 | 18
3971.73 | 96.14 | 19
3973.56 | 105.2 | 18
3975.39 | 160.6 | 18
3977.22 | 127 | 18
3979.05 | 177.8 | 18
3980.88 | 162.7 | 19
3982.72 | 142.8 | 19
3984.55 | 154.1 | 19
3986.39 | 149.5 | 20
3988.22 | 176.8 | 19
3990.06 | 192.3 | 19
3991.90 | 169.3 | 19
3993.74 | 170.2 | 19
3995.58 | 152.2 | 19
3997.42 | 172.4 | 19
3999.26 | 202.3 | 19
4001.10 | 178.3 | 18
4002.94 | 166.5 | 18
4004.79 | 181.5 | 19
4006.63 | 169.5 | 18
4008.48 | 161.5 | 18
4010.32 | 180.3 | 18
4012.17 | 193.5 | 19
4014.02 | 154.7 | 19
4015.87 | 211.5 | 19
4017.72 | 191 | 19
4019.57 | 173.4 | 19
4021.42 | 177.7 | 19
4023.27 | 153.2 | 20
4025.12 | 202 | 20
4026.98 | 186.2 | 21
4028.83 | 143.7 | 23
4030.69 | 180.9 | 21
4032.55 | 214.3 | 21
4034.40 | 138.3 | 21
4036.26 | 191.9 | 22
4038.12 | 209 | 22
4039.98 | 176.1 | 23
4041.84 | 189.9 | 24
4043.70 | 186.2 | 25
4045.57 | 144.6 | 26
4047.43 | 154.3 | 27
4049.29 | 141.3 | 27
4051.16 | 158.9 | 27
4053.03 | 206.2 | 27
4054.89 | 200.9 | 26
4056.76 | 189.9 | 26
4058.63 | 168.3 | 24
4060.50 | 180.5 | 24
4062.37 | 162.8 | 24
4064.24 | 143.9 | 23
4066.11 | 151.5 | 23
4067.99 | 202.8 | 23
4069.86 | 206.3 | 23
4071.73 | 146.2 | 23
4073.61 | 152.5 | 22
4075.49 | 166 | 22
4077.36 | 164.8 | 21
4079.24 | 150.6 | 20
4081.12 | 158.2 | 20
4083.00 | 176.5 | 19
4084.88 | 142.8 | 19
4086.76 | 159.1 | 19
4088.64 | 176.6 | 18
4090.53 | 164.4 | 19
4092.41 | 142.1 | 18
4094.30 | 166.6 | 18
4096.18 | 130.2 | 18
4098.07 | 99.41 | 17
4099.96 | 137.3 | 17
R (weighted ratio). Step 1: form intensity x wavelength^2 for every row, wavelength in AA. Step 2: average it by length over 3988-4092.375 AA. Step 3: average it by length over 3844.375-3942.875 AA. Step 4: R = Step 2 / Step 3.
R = 1.2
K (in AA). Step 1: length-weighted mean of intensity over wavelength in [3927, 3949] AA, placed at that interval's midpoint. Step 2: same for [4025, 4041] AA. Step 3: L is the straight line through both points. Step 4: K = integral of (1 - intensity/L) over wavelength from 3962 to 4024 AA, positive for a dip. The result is 2.4 AA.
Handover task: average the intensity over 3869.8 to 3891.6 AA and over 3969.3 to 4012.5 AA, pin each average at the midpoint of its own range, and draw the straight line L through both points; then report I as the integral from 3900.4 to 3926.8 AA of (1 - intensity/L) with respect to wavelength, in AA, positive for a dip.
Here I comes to -2.09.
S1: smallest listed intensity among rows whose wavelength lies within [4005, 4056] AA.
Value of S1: 138.3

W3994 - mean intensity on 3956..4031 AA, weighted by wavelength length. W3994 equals 158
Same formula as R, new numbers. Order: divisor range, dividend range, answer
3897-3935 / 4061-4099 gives 1.13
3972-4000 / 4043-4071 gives 1.12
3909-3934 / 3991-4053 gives 1.22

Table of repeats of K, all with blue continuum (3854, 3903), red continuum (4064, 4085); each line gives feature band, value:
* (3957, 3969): 3.0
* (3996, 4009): -1.3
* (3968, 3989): 1.9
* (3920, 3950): 1.9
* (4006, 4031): -2.6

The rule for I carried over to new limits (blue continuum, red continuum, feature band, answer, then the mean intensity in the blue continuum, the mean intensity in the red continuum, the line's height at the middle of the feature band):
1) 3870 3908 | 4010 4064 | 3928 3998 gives 7.7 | 144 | 177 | 161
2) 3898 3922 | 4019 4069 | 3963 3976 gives 4.3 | 160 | 175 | 167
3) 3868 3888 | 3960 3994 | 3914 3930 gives -1.1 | 154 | 139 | 148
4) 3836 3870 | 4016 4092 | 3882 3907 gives 3.3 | 155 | 172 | 158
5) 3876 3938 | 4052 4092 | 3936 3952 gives 0.1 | 144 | 170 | 150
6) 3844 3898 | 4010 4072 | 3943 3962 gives 2.1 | 151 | 177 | 164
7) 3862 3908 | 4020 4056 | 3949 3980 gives 5.6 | 152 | 177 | 165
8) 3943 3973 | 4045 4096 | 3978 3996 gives -3.1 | 132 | 166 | 141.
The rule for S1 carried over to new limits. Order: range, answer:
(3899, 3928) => 128.9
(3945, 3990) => 75.64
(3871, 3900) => 89.96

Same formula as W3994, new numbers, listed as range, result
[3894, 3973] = 144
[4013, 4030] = 177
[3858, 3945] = 150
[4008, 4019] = 183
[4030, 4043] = 186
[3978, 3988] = 158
